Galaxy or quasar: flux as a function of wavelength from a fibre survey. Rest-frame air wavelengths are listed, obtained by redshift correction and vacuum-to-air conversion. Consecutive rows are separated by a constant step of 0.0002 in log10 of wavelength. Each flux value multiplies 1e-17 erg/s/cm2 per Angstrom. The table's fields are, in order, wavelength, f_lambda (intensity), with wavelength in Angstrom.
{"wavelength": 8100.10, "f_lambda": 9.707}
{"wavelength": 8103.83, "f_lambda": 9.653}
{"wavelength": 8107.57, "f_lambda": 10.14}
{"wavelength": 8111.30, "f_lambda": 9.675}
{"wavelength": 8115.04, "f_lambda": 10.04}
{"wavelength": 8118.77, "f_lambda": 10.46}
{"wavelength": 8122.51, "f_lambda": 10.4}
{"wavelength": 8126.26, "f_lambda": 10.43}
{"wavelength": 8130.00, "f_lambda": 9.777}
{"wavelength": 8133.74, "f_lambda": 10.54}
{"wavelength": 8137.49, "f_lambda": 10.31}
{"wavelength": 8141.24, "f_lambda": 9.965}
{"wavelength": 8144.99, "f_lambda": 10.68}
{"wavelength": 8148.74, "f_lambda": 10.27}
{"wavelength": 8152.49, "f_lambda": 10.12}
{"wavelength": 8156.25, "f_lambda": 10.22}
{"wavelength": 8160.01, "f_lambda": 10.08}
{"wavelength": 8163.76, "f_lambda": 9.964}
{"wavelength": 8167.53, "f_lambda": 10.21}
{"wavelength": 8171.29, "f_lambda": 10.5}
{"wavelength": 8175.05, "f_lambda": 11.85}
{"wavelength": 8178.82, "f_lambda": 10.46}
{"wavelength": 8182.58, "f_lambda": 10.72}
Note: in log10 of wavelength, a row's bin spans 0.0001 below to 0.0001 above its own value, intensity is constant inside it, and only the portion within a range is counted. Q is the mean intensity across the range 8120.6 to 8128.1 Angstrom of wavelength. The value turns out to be 10.4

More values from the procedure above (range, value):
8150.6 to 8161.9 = 10.1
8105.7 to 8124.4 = 10.1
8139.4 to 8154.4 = 10.3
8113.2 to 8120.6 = 10.3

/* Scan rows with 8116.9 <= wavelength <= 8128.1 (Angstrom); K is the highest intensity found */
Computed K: 10.46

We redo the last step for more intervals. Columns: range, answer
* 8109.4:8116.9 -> 10.04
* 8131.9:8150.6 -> 10.68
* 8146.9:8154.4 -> 10.27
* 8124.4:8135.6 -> 10.54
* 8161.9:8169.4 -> 10.21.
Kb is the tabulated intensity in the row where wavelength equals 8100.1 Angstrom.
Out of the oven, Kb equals 9.707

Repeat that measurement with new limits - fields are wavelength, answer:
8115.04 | 10.04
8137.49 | 10.31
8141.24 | 9.965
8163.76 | 9.964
